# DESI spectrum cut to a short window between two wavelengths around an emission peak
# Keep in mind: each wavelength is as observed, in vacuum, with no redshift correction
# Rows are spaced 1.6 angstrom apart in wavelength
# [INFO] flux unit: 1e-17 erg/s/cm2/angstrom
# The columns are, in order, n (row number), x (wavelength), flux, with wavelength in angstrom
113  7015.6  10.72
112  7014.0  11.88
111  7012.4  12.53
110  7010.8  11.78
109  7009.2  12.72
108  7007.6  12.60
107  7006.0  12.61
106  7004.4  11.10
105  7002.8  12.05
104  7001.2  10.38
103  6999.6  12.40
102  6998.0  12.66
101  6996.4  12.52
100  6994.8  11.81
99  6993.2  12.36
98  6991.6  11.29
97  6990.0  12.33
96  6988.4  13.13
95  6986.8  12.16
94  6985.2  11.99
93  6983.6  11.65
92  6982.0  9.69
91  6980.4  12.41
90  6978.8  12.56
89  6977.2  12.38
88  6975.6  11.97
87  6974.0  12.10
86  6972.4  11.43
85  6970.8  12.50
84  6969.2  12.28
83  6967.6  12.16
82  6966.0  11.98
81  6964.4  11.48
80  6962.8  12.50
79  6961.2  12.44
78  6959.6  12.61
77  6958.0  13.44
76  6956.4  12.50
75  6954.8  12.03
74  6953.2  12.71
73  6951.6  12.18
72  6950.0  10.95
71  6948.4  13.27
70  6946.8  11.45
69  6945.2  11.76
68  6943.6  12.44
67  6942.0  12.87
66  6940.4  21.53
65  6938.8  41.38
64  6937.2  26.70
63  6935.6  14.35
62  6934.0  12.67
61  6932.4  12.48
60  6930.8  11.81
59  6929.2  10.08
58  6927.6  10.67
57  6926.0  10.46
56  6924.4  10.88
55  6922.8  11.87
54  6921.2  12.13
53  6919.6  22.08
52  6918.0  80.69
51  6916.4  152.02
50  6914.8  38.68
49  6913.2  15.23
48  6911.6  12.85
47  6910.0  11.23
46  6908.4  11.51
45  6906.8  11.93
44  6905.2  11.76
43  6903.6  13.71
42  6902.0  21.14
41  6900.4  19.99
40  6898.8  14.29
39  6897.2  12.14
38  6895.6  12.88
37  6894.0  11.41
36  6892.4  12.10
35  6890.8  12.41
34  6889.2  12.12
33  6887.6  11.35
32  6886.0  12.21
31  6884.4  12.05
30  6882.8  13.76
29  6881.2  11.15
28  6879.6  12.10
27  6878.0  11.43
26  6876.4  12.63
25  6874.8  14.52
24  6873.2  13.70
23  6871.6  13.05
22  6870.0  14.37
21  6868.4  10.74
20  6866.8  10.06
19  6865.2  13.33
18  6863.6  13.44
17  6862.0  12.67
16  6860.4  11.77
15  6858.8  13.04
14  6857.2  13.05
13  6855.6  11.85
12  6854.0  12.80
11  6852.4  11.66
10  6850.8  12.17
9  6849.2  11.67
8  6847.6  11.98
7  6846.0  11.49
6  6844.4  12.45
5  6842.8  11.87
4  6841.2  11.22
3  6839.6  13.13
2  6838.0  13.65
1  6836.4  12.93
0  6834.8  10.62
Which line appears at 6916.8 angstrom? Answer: Halpha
